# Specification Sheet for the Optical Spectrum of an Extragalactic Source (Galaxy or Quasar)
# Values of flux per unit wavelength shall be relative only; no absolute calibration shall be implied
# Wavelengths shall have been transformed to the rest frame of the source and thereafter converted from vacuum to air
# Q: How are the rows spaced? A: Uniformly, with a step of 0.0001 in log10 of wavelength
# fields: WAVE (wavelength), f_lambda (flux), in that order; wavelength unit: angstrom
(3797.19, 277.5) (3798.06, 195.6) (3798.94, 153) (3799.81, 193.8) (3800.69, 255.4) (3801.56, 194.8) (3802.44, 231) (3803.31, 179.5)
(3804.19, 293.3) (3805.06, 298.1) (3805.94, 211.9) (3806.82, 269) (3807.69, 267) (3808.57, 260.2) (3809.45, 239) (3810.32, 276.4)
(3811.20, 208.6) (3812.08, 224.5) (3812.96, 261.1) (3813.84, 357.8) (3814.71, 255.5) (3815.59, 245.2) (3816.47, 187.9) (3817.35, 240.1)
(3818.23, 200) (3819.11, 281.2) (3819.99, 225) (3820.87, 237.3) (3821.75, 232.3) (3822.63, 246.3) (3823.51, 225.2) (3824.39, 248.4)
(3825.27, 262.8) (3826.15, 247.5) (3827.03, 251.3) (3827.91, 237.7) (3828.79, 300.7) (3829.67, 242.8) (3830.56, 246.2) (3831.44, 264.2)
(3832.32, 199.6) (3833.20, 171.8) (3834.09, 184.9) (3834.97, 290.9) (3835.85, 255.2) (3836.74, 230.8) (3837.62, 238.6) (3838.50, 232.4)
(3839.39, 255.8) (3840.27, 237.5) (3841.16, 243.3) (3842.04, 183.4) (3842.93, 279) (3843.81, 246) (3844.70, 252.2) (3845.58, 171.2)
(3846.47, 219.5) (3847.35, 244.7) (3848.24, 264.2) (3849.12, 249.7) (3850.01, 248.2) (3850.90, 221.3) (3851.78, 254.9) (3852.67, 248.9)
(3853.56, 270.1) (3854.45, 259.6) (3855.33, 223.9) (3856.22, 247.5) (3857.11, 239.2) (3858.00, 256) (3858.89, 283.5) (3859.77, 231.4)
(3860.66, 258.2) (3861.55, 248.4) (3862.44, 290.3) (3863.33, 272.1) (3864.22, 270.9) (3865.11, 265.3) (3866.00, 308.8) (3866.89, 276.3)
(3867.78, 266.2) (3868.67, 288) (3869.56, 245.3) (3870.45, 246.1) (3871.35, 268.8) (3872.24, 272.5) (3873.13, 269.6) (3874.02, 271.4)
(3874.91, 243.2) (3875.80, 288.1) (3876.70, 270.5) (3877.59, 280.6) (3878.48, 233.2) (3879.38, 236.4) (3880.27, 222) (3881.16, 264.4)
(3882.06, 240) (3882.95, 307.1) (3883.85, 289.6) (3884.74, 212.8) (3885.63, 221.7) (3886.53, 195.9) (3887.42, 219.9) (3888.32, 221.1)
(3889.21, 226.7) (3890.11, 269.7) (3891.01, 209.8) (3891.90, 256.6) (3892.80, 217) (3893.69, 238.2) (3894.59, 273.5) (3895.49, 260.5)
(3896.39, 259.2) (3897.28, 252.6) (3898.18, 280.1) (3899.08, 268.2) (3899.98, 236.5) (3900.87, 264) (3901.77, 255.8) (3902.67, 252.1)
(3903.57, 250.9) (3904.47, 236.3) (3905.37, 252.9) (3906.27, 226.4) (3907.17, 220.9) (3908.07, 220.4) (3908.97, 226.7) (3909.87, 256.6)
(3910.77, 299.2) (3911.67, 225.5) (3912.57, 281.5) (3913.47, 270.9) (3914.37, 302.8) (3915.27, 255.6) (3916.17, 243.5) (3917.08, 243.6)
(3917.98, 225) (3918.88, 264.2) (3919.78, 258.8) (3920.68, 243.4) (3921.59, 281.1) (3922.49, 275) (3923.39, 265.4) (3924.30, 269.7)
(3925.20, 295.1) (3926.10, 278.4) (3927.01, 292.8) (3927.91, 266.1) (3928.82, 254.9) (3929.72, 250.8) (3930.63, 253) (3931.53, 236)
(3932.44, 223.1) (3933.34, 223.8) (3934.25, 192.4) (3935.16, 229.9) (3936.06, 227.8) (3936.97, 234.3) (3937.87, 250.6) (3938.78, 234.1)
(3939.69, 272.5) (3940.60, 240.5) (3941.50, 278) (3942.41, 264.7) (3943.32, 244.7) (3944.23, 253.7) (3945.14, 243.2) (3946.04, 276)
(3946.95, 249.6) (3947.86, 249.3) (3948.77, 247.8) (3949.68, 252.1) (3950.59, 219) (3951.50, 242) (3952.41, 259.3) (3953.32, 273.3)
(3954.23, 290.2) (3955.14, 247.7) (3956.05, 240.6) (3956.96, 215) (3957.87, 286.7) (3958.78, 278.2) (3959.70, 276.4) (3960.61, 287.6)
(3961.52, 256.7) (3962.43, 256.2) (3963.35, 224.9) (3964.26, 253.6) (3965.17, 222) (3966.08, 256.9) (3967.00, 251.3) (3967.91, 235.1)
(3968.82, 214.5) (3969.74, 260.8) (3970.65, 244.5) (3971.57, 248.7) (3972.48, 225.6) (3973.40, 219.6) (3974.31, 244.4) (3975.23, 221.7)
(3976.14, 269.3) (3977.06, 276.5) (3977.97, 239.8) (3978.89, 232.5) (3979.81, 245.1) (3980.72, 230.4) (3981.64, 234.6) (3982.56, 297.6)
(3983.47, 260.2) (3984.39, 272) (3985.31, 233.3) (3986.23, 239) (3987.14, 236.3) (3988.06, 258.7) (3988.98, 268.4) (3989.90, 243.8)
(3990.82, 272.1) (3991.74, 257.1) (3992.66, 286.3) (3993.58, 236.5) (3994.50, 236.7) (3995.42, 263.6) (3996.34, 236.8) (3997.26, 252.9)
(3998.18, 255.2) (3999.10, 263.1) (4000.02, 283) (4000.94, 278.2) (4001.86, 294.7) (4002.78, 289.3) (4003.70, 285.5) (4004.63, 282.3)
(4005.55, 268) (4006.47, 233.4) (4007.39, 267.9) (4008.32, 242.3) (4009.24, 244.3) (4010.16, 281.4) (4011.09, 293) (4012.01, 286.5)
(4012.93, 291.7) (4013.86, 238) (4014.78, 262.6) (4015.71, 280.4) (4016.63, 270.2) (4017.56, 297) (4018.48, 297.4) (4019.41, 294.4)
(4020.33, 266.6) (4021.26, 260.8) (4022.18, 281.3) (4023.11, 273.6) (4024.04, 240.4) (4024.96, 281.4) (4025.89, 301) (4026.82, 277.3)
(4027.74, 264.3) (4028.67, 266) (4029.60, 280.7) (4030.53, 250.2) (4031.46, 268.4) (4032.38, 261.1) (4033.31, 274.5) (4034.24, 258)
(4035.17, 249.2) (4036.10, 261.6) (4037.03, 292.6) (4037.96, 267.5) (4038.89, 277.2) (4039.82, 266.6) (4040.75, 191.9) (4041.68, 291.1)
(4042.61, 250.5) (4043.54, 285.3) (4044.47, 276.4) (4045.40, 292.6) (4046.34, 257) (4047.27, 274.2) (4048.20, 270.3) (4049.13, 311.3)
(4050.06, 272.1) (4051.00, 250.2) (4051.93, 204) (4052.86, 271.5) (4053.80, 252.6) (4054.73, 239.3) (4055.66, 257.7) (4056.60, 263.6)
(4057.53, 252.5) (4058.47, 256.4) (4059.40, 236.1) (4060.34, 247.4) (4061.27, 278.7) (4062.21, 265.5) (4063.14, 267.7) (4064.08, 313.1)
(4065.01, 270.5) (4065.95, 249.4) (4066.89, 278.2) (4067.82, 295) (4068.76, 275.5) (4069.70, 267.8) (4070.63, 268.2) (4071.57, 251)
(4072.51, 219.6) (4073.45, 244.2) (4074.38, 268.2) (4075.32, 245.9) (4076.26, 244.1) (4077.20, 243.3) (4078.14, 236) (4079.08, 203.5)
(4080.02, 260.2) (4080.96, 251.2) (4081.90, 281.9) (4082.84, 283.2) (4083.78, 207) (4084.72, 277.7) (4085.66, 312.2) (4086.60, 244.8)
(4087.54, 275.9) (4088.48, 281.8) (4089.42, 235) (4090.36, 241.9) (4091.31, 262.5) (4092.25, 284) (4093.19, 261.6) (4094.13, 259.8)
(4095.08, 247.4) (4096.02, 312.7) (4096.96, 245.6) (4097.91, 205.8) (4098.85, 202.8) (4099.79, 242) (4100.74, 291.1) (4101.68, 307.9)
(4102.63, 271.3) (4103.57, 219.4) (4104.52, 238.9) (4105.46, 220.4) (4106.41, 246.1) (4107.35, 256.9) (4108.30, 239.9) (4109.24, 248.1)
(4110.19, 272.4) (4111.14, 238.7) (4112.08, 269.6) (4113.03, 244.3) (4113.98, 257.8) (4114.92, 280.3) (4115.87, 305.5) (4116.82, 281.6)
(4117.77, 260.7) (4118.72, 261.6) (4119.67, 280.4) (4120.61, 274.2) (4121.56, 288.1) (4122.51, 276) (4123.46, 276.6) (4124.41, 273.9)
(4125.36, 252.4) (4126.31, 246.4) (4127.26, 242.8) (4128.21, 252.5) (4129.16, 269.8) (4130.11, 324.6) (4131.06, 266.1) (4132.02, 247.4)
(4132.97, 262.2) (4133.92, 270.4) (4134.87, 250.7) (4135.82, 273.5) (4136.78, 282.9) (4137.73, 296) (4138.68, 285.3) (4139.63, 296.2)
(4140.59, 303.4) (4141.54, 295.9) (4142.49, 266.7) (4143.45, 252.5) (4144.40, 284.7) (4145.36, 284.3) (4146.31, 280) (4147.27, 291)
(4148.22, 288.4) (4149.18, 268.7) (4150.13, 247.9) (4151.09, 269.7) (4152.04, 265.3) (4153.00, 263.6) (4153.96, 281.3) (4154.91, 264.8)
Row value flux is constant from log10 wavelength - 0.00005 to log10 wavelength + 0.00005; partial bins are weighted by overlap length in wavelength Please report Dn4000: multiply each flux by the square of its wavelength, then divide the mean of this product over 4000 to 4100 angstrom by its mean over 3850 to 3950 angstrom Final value 1.1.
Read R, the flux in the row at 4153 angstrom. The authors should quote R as 263.6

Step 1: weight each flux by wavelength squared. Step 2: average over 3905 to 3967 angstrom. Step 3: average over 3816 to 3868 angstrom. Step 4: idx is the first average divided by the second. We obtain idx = 1.1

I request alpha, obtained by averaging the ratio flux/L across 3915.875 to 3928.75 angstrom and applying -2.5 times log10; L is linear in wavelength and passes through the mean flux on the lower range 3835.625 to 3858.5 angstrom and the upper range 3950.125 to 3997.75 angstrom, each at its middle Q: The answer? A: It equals -0.075 mag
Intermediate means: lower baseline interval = 241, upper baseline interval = 251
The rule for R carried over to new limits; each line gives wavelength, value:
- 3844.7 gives 252.2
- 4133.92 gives 270.4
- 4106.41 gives 246.1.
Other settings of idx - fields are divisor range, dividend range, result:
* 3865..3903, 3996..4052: 1.14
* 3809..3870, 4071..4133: 1.19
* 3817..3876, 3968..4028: 1.13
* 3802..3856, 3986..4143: 1.23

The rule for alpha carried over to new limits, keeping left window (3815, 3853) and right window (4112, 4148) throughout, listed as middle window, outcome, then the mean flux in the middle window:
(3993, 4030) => -0.042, 270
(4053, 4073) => 0.015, 262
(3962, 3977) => 0.058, 241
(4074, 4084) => 0.082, 248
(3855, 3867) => -0.089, 262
